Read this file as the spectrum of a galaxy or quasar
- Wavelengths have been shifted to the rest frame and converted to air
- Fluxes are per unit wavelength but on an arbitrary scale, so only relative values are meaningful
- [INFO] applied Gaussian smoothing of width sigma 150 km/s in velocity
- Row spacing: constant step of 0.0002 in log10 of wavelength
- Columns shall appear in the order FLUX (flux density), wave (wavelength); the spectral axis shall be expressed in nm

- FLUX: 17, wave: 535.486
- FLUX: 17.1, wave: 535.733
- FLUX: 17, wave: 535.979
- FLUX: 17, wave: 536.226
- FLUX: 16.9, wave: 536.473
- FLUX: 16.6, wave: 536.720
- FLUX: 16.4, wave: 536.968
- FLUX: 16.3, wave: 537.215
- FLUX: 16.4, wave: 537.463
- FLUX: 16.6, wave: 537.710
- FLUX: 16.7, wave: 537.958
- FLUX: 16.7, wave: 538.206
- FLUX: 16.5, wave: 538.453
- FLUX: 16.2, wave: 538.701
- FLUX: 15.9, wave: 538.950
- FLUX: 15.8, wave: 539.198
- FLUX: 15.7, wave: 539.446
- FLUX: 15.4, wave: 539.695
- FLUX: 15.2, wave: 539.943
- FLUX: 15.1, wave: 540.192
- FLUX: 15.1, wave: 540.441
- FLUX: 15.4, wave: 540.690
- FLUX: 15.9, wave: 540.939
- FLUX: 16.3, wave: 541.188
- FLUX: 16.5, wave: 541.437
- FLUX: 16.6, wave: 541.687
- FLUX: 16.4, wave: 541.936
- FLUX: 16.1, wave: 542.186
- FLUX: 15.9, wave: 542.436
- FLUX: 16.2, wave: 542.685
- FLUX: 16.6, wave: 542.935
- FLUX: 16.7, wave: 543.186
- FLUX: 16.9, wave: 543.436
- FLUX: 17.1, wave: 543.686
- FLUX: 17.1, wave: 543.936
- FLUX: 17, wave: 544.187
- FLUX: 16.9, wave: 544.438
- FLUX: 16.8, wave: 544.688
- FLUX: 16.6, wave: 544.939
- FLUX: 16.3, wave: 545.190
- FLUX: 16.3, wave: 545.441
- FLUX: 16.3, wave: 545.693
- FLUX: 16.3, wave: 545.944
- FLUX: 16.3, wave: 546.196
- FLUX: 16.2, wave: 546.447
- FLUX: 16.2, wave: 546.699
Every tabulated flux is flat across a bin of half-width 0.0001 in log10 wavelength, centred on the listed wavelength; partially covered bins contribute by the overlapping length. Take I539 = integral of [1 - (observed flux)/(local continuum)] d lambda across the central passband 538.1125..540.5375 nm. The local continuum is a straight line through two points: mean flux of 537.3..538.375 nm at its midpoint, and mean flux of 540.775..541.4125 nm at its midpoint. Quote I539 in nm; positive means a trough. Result 0.093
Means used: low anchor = 16.6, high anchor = 16.1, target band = 15.8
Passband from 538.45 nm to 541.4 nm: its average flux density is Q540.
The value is 15.7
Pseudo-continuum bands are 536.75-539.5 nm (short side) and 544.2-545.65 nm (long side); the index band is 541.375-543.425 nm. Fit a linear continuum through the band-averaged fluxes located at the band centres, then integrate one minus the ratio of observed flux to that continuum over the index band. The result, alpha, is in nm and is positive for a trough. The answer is 0.01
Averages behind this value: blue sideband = 16.3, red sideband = 16.6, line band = 16.4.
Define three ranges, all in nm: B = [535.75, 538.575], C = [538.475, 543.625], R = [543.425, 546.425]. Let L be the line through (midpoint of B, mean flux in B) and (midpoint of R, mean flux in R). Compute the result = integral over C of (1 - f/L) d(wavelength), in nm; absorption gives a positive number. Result 0.20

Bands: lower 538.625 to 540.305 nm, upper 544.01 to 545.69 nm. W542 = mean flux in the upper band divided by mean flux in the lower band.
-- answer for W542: 1.07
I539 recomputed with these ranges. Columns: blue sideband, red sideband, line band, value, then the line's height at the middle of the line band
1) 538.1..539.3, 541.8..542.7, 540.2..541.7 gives 0.03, 16.2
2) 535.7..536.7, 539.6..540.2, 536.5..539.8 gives -0.04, 16.1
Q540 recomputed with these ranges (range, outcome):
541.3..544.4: 16.6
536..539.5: 16.4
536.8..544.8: 16.3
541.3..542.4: 16.4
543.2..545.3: 16.8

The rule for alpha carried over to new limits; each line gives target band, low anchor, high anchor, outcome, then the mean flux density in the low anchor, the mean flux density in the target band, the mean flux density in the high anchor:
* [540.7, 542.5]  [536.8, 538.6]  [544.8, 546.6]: 0.02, 16.5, 16.2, 16.3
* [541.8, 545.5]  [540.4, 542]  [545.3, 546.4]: -0.09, 16.1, 16.6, 16.3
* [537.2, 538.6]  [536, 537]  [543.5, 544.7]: 0.02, 16.8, 16.6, 17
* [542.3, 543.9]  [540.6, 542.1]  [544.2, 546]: -0.02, 16.2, 16.6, 16.5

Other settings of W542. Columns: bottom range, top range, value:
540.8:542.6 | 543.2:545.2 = 1.04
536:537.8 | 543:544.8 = 1.02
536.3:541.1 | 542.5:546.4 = 1.03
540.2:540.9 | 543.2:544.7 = 1.11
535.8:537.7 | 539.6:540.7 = 0.91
